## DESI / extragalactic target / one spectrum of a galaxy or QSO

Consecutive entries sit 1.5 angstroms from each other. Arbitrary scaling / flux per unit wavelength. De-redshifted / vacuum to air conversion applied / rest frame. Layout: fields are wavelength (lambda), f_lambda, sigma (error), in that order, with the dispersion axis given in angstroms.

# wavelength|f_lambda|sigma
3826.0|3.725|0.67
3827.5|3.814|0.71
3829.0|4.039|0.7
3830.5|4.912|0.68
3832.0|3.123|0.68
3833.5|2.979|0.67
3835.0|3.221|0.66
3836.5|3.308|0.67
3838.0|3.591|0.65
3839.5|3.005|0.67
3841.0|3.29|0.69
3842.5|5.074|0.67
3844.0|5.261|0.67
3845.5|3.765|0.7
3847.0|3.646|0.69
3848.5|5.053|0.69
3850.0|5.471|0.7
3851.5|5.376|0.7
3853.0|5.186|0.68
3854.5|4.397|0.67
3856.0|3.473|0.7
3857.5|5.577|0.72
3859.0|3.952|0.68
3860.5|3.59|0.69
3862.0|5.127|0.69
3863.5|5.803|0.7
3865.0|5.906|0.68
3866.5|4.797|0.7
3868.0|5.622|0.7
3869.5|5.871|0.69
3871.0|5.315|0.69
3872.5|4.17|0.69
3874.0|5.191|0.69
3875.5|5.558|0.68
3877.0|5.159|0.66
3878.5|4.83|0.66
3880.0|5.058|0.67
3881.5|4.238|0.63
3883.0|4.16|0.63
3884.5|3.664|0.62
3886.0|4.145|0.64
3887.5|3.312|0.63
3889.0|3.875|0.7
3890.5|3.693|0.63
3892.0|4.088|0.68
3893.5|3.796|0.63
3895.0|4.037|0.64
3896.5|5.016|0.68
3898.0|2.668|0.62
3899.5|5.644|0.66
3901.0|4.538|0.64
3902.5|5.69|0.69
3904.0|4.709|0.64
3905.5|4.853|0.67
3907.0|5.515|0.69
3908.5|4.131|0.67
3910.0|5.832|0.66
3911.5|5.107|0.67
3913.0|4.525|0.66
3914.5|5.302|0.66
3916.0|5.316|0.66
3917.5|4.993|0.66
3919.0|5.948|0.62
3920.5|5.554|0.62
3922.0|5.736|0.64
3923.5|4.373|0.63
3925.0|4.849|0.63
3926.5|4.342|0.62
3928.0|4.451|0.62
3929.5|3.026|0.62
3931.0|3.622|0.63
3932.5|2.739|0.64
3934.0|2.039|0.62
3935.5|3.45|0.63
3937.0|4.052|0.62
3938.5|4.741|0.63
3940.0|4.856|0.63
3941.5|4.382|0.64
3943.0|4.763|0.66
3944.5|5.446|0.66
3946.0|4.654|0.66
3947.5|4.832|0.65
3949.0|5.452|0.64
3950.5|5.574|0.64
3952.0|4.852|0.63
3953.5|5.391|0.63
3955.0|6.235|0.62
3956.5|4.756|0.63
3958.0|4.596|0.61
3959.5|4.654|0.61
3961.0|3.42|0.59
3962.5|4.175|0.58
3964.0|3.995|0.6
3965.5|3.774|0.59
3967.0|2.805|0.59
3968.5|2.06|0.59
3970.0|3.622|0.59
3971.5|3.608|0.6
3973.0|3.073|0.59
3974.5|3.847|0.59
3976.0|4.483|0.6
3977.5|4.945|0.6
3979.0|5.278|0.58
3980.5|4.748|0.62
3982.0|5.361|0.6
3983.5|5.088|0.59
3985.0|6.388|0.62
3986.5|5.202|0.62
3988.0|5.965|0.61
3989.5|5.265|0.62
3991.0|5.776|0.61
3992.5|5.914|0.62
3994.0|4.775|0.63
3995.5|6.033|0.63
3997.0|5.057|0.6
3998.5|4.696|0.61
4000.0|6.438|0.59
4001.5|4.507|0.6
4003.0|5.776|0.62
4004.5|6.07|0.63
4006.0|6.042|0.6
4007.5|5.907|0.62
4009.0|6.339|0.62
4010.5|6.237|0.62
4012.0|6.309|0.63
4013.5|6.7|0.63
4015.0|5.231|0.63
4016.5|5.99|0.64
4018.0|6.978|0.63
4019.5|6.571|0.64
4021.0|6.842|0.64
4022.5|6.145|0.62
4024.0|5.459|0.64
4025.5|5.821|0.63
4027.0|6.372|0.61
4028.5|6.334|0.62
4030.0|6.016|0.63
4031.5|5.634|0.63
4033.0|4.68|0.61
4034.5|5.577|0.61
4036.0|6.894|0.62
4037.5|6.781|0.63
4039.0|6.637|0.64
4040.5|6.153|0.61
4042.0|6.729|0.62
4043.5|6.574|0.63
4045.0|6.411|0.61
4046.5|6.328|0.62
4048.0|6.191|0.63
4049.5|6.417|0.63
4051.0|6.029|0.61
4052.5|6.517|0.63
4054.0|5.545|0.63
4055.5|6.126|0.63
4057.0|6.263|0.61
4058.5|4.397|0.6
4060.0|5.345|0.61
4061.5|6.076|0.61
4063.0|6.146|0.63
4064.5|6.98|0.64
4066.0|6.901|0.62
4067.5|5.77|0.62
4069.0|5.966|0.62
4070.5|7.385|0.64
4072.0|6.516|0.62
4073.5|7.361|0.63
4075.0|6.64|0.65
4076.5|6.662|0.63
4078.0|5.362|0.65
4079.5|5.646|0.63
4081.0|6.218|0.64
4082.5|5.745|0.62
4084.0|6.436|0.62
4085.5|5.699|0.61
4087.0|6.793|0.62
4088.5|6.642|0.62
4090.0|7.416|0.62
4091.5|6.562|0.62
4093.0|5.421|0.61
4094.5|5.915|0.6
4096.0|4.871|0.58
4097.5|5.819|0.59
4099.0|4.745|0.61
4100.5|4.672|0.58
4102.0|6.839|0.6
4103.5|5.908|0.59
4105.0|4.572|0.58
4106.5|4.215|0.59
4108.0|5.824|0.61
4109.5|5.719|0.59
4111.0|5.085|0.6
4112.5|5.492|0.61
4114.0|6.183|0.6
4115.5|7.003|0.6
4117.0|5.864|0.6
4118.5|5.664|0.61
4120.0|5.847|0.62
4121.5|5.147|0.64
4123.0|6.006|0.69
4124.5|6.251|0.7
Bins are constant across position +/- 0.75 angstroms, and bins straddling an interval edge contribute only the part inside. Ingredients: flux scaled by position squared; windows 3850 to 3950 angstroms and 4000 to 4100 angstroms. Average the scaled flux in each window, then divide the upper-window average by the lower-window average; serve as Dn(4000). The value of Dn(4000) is 1.42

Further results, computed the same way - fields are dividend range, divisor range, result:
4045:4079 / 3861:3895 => 1.46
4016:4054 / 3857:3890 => 1.42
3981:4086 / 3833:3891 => 1.47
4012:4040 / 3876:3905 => 1.52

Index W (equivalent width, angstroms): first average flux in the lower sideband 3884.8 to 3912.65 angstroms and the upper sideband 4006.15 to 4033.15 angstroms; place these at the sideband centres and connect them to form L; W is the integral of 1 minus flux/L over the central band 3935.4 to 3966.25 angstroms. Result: 2.85 angstroms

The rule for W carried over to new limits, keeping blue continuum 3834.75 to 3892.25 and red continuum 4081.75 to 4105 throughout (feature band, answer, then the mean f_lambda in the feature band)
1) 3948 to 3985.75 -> 4.84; 4.49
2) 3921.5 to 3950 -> 3.79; 4.3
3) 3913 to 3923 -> -1.07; 5.38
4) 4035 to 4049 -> -2.24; 6.5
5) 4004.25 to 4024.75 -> -2.88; 6.2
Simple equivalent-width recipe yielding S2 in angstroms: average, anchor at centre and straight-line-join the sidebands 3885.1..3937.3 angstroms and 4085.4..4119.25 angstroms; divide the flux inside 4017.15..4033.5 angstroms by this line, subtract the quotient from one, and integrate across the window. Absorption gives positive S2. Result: -2.7 angstroms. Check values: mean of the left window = 4.43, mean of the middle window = 6.1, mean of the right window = 5.78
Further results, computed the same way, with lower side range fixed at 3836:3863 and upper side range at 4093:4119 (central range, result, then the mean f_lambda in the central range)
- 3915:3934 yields 0.9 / 4.49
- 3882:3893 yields 1.7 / 3.86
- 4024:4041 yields -2.8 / 6.05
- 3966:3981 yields 3.4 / 3.83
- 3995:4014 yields -2.8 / 5.84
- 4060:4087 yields -4.6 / 6.31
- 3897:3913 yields -0.8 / 4.85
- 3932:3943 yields 2.1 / 3.84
